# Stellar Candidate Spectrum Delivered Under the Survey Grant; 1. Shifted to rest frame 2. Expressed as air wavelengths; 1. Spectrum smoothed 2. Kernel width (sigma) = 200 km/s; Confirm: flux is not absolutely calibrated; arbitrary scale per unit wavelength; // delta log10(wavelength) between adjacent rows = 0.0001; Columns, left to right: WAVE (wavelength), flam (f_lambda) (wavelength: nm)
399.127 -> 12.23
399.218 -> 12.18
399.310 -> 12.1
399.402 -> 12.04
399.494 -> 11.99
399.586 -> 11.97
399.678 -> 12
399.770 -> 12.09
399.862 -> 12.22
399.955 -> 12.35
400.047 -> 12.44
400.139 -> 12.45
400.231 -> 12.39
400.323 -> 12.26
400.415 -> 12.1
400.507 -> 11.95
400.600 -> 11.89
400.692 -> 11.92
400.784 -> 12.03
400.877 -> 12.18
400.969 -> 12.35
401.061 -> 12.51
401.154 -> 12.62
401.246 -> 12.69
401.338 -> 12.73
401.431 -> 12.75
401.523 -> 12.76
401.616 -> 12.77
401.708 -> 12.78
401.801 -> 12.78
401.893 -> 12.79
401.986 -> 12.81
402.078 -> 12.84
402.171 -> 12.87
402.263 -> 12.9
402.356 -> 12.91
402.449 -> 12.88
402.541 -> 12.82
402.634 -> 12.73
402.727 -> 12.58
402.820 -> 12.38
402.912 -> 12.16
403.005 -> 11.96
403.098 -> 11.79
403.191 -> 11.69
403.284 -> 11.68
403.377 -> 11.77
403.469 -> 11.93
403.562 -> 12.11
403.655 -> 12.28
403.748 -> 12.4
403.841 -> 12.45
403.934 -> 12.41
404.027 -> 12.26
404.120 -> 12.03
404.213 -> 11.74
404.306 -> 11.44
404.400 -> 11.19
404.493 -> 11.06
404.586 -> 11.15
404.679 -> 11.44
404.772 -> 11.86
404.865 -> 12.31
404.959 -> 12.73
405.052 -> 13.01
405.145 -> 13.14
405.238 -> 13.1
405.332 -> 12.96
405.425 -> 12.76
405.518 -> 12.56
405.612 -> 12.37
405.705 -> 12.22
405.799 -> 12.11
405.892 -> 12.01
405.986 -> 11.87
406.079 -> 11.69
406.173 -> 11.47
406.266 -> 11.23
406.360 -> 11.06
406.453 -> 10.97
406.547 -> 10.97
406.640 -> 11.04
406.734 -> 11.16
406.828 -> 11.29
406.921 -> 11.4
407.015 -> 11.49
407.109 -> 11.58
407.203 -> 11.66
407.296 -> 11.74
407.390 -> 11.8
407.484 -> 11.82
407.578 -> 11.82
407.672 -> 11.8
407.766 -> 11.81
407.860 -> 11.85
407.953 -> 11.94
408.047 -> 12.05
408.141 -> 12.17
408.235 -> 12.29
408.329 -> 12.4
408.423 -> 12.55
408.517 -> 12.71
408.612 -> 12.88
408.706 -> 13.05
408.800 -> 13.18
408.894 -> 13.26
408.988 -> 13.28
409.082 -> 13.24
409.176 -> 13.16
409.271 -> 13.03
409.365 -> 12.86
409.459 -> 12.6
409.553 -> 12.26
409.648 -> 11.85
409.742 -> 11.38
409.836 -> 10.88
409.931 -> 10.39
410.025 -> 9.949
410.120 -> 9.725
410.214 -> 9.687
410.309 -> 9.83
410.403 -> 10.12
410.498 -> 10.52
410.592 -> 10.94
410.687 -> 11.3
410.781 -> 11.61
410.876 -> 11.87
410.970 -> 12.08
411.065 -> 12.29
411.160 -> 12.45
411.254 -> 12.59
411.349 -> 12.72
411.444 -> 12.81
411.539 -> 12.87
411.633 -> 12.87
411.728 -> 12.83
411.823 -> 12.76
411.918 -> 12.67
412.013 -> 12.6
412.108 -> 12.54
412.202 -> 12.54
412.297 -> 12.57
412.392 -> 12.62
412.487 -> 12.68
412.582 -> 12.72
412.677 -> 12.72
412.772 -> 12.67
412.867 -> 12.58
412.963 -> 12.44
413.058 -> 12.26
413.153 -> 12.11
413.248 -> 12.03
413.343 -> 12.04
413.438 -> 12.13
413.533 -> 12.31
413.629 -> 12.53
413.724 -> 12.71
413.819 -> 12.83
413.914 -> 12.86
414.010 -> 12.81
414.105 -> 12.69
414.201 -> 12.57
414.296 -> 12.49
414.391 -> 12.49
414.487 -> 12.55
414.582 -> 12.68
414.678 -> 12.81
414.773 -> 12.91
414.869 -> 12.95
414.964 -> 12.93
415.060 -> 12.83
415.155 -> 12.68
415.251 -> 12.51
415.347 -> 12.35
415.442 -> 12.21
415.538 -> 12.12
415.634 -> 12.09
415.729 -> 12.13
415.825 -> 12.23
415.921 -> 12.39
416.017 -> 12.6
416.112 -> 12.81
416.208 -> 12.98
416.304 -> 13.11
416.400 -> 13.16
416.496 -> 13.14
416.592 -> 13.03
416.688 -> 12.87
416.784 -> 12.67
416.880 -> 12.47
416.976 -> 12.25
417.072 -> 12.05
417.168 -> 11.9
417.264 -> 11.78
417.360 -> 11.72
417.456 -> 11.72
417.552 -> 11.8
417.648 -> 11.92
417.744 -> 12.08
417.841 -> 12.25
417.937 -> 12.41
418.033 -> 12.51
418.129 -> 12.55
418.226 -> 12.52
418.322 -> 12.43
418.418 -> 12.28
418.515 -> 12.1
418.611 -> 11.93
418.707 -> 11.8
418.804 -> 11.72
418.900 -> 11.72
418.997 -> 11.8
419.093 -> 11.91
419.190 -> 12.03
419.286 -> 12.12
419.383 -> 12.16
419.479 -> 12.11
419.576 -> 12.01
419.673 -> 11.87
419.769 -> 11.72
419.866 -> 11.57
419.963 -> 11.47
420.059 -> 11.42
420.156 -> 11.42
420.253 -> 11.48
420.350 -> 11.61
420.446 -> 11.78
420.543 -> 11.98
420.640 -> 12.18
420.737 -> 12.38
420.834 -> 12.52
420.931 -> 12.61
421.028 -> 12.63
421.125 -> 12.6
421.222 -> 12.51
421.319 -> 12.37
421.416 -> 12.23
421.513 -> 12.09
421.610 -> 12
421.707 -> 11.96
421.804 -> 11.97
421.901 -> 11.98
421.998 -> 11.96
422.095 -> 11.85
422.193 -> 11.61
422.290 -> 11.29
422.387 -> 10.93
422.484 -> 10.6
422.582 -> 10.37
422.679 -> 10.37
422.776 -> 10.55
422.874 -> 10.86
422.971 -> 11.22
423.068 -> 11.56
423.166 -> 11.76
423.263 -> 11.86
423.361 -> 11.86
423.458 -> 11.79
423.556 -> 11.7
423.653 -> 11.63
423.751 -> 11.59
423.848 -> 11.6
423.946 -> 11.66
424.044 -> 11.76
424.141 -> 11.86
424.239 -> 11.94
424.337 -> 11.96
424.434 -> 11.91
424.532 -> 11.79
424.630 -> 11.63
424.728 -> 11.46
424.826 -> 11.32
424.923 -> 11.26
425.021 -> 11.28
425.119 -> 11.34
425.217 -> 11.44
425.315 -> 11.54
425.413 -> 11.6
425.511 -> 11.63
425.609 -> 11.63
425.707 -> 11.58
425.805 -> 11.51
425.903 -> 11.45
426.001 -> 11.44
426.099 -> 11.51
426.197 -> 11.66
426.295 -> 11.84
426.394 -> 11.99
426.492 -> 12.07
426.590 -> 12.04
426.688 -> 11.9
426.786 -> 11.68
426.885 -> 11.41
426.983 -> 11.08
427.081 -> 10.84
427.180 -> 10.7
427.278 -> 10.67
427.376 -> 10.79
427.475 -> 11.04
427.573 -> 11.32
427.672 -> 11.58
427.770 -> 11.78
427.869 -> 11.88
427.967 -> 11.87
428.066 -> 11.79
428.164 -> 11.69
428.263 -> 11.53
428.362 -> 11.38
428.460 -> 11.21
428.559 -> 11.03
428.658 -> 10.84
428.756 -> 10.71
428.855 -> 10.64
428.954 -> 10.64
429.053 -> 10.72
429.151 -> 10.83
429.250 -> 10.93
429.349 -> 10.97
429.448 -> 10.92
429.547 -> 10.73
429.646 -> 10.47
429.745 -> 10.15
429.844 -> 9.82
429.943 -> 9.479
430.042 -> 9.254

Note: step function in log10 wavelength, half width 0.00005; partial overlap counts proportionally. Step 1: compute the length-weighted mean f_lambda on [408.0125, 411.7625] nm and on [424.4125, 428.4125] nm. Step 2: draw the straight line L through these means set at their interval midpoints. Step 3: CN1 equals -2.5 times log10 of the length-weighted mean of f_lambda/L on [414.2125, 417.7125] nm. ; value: -0.06 mag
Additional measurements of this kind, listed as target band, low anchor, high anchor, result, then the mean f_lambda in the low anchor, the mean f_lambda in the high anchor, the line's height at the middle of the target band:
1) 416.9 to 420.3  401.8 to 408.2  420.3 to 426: -0.017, 12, 11.7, 11.8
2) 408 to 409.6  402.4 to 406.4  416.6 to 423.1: -0.062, 12.1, 11.9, 12.1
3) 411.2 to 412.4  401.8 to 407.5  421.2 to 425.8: -0.073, 12.1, 11.6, 11.9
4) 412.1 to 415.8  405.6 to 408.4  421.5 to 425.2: -0.081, 11.7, 11.5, 11.6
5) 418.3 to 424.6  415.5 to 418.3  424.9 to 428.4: 0.017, 12.4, 11.5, 12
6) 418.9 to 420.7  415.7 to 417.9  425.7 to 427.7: 0.026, 12.4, 11.4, 12.1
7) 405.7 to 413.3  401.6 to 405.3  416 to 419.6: 0.027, 12.3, 12.3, 12.3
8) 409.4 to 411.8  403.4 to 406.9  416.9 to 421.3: 0.039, 11.9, 12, 12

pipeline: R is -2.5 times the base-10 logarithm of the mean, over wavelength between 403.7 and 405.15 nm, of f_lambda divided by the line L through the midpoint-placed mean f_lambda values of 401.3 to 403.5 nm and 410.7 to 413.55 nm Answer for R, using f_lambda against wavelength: 0.04 mag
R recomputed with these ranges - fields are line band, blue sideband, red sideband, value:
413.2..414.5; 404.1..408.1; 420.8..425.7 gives -0.07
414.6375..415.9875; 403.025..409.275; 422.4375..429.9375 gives -0.07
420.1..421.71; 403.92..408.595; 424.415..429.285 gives -0.06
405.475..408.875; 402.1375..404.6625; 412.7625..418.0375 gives 0.03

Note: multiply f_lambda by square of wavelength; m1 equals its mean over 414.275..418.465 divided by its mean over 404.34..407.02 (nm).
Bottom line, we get 1.1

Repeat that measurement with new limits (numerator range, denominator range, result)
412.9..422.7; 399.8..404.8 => 1.07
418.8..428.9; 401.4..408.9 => 1.05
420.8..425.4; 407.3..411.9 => 1.04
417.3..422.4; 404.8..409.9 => 1.05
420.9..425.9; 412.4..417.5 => 0.97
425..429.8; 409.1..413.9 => 1.01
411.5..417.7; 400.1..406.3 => 1.08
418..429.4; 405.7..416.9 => 1.01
